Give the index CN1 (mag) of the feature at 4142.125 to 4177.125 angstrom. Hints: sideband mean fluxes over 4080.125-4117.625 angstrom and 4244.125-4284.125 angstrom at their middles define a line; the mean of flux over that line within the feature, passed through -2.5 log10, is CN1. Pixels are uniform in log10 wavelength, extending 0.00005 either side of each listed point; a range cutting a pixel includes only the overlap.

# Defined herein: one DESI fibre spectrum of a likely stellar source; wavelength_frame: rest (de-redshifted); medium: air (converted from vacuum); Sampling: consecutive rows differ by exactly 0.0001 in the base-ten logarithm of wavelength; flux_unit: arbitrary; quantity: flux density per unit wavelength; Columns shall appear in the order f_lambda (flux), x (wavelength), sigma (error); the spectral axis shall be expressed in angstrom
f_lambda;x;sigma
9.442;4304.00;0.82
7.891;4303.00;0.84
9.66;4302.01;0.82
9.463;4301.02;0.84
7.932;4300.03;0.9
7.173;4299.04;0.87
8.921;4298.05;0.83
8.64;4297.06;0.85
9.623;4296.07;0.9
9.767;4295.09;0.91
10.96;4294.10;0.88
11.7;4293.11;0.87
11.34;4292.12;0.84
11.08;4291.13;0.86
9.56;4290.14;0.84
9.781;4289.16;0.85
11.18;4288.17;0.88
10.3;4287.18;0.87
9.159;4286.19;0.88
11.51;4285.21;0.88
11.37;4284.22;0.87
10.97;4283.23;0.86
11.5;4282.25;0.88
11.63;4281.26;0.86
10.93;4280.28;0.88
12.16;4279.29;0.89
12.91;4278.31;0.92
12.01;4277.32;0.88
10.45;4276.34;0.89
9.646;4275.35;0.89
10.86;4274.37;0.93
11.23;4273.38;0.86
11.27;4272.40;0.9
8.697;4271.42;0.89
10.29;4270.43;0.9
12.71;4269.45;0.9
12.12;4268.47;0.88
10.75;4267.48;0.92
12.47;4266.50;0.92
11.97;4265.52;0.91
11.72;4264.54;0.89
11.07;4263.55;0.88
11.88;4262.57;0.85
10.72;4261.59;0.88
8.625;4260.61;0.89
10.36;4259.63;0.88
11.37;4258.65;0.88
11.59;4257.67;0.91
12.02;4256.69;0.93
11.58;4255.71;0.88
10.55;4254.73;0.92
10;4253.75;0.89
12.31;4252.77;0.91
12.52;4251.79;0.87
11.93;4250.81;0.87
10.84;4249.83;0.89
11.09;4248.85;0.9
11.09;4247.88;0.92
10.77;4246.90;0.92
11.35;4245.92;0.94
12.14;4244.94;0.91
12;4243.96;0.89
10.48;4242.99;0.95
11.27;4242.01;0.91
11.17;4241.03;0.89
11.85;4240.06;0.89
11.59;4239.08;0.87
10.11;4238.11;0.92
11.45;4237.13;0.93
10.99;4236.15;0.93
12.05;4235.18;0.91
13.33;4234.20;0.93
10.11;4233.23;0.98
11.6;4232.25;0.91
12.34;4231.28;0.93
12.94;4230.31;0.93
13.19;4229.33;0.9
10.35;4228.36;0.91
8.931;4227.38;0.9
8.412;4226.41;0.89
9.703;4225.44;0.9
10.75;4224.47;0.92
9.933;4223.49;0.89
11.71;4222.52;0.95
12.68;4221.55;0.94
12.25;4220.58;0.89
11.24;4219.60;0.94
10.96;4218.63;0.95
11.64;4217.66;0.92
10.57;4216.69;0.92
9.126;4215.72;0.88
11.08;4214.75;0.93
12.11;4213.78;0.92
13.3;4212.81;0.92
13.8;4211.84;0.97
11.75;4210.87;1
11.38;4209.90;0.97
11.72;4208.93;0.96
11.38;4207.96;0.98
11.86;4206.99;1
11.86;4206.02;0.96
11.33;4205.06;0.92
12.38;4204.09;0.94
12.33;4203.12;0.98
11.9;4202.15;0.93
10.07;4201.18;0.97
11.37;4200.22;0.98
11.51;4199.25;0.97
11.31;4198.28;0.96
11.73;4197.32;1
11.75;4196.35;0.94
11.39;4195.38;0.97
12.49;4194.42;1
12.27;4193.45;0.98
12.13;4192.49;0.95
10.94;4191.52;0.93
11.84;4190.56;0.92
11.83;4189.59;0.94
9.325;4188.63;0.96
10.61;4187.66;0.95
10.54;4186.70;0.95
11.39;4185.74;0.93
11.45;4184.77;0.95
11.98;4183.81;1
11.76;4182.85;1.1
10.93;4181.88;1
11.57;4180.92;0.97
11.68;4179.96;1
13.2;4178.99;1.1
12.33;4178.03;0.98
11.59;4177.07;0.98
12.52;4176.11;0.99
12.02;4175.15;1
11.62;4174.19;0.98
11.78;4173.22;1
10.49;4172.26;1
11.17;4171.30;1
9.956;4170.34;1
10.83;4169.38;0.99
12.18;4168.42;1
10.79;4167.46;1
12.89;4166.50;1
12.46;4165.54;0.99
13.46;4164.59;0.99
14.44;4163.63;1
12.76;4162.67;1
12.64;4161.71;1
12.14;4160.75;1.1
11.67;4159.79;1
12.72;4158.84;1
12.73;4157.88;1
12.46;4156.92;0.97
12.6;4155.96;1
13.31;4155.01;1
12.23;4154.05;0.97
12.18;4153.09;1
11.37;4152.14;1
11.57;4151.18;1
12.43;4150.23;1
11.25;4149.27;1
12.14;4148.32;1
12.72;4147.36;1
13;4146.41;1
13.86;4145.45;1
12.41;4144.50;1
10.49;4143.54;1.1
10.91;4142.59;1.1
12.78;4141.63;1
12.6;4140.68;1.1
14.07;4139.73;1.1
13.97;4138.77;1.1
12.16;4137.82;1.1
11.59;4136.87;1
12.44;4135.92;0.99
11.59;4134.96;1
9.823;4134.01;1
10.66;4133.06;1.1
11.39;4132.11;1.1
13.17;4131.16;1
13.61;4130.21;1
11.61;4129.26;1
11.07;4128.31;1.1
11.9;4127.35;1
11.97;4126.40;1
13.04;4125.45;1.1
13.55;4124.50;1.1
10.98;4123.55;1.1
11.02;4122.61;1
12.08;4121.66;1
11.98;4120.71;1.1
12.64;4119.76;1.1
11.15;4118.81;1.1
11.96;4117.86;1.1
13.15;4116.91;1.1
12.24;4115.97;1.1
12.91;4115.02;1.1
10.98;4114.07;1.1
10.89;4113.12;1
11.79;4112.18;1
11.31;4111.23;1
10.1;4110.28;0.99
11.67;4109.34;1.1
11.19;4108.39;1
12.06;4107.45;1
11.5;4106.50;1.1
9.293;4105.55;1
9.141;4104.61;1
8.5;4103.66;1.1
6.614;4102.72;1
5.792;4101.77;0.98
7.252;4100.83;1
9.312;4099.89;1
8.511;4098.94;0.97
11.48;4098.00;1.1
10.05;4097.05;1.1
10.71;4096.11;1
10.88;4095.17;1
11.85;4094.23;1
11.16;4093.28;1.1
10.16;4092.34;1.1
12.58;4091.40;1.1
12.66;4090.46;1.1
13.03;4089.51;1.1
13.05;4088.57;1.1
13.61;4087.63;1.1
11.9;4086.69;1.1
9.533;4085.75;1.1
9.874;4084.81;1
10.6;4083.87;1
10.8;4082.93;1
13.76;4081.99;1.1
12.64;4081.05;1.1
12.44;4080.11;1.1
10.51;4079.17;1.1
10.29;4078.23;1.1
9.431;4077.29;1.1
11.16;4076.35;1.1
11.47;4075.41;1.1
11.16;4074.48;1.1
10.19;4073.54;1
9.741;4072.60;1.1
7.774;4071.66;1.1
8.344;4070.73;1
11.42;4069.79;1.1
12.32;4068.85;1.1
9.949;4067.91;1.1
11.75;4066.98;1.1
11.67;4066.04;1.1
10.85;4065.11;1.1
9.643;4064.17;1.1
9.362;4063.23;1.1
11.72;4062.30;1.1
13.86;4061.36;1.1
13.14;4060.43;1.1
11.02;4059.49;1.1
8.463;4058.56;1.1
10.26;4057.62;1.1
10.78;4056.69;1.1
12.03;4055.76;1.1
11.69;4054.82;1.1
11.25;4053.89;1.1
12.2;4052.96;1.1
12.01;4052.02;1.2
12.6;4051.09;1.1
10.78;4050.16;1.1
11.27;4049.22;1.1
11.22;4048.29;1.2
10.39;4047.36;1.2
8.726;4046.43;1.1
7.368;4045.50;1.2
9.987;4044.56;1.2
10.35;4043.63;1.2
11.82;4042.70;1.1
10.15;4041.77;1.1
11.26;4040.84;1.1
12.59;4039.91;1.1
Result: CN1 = -0.10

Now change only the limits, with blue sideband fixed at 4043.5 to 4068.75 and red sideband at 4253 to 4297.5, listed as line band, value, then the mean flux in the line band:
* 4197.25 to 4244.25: -0.045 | 11.4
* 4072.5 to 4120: 0.002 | 10.9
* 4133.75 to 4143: -0.124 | 12.3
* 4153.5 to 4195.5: -0.091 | 11.9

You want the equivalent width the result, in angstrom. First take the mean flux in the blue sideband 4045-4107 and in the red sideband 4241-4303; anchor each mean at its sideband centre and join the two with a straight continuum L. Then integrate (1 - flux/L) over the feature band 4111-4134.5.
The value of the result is -2.5 angstrom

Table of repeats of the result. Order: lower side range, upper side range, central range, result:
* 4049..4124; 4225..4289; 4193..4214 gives -1.39 angstrom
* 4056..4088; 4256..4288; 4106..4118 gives -0.76 angstrom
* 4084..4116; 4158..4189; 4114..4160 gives -3.87 angstrom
